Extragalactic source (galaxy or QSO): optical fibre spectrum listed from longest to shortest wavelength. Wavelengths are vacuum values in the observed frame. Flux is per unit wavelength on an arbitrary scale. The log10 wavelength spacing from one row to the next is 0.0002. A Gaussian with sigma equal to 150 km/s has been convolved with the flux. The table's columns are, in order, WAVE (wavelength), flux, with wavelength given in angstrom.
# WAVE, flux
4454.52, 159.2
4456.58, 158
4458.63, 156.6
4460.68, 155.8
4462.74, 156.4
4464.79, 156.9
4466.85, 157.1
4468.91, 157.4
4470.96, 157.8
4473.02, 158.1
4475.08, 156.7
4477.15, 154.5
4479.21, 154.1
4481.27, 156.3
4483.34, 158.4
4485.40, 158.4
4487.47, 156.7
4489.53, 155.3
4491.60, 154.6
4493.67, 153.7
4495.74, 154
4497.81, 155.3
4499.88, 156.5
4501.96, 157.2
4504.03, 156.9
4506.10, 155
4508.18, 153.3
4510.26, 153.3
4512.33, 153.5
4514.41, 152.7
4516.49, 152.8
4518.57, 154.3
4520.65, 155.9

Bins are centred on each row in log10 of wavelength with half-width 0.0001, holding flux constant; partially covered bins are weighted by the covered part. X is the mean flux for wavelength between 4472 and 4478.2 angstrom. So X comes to 156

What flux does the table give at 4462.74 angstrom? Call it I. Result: 156.4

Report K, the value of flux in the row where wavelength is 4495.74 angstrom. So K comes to 154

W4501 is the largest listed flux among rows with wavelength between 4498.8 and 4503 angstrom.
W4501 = 157.2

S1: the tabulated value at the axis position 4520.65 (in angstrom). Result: 155.9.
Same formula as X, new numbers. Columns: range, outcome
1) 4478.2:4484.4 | 156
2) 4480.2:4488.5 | 157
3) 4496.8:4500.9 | 156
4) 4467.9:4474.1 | 158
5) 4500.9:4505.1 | 157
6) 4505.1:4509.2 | 154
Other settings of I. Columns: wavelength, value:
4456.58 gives 158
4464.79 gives 156.9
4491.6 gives 154.6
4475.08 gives 156.7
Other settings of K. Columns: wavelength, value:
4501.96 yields 157.2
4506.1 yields 155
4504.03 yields 156.9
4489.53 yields 155.3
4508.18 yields 153.3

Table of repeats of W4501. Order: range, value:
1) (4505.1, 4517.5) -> 155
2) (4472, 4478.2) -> 158.1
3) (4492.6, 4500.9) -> 156.5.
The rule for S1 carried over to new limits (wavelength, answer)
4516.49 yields 152.8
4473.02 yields 158.1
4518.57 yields 154.3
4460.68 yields 155.8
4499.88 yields 156.5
